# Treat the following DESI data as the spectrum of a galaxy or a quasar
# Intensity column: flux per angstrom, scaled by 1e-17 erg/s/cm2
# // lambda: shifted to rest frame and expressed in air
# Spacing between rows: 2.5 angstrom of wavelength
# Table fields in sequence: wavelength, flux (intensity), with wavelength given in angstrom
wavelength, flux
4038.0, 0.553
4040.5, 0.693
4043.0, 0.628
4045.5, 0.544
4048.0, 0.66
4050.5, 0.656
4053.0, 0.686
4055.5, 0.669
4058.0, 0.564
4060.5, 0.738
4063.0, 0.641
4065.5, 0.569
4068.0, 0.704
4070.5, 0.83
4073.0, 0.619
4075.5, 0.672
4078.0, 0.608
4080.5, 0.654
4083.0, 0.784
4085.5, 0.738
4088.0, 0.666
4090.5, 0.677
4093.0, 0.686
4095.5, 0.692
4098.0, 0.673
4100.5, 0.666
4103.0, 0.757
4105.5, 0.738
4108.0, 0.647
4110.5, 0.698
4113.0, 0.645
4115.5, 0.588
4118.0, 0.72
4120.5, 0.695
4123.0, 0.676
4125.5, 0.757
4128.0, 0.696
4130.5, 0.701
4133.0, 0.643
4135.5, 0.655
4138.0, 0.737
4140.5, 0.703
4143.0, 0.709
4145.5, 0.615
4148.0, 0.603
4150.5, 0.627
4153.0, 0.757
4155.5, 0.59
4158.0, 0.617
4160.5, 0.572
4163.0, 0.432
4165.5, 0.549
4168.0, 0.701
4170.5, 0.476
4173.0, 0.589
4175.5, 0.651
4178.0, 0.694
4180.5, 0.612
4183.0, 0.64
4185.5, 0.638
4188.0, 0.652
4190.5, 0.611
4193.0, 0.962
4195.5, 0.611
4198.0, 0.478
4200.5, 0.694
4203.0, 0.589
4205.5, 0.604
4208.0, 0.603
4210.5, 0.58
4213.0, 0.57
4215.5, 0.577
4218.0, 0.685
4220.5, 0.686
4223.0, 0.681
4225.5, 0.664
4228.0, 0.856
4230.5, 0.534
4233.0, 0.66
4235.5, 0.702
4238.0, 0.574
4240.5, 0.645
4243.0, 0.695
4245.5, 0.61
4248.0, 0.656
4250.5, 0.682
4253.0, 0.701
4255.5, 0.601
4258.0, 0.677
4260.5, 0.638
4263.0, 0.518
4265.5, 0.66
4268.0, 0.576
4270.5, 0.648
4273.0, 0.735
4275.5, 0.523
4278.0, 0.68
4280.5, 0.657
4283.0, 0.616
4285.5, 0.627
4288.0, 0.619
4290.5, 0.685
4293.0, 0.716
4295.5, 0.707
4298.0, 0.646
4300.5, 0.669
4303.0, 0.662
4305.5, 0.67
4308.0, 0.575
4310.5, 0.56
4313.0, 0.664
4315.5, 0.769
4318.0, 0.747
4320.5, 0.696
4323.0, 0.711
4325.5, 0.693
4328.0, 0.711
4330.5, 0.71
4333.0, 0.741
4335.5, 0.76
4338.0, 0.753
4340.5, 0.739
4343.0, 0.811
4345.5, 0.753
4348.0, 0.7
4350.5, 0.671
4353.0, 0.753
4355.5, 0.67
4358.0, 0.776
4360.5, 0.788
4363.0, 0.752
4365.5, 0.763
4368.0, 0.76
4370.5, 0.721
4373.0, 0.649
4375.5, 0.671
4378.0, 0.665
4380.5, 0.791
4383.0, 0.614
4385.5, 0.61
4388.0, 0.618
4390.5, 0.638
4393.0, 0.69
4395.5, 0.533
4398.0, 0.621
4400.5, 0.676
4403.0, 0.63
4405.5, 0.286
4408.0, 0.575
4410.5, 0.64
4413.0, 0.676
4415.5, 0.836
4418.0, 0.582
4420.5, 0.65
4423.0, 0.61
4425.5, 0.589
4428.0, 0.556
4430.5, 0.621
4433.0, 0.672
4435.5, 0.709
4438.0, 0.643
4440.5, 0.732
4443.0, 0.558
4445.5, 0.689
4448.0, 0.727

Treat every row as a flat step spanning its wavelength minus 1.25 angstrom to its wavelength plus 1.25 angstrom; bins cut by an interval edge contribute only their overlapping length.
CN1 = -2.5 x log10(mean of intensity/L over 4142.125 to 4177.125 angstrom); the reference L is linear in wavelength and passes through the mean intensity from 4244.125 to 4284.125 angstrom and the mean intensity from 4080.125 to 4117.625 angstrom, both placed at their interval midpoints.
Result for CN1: 0.11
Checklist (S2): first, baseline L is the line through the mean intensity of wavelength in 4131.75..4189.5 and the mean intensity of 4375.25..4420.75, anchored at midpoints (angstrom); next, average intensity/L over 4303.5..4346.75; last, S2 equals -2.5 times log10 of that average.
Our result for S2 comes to -0.13 mag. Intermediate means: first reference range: 0.629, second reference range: 0.63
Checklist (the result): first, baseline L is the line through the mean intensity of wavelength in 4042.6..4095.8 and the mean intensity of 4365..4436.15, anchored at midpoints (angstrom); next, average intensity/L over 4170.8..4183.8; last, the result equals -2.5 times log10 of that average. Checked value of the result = 0.06 mag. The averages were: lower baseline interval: 0.668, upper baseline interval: 0.641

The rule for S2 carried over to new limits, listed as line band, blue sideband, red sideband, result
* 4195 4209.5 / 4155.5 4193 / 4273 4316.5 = 0.05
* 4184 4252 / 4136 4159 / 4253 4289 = -0.01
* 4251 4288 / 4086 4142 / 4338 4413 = 0.08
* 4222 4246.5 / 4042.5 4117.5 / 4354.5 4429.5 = 0.00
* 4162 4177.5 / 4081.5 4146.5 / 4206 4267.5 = 0.16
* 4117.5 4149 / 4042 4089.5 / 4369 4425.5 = -0.04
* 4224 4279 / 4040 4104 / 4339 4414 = 0.04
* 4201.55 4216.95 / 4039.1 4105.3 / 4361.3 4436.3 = 0.13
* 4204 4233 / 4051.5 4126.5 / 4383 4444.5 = 0.03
